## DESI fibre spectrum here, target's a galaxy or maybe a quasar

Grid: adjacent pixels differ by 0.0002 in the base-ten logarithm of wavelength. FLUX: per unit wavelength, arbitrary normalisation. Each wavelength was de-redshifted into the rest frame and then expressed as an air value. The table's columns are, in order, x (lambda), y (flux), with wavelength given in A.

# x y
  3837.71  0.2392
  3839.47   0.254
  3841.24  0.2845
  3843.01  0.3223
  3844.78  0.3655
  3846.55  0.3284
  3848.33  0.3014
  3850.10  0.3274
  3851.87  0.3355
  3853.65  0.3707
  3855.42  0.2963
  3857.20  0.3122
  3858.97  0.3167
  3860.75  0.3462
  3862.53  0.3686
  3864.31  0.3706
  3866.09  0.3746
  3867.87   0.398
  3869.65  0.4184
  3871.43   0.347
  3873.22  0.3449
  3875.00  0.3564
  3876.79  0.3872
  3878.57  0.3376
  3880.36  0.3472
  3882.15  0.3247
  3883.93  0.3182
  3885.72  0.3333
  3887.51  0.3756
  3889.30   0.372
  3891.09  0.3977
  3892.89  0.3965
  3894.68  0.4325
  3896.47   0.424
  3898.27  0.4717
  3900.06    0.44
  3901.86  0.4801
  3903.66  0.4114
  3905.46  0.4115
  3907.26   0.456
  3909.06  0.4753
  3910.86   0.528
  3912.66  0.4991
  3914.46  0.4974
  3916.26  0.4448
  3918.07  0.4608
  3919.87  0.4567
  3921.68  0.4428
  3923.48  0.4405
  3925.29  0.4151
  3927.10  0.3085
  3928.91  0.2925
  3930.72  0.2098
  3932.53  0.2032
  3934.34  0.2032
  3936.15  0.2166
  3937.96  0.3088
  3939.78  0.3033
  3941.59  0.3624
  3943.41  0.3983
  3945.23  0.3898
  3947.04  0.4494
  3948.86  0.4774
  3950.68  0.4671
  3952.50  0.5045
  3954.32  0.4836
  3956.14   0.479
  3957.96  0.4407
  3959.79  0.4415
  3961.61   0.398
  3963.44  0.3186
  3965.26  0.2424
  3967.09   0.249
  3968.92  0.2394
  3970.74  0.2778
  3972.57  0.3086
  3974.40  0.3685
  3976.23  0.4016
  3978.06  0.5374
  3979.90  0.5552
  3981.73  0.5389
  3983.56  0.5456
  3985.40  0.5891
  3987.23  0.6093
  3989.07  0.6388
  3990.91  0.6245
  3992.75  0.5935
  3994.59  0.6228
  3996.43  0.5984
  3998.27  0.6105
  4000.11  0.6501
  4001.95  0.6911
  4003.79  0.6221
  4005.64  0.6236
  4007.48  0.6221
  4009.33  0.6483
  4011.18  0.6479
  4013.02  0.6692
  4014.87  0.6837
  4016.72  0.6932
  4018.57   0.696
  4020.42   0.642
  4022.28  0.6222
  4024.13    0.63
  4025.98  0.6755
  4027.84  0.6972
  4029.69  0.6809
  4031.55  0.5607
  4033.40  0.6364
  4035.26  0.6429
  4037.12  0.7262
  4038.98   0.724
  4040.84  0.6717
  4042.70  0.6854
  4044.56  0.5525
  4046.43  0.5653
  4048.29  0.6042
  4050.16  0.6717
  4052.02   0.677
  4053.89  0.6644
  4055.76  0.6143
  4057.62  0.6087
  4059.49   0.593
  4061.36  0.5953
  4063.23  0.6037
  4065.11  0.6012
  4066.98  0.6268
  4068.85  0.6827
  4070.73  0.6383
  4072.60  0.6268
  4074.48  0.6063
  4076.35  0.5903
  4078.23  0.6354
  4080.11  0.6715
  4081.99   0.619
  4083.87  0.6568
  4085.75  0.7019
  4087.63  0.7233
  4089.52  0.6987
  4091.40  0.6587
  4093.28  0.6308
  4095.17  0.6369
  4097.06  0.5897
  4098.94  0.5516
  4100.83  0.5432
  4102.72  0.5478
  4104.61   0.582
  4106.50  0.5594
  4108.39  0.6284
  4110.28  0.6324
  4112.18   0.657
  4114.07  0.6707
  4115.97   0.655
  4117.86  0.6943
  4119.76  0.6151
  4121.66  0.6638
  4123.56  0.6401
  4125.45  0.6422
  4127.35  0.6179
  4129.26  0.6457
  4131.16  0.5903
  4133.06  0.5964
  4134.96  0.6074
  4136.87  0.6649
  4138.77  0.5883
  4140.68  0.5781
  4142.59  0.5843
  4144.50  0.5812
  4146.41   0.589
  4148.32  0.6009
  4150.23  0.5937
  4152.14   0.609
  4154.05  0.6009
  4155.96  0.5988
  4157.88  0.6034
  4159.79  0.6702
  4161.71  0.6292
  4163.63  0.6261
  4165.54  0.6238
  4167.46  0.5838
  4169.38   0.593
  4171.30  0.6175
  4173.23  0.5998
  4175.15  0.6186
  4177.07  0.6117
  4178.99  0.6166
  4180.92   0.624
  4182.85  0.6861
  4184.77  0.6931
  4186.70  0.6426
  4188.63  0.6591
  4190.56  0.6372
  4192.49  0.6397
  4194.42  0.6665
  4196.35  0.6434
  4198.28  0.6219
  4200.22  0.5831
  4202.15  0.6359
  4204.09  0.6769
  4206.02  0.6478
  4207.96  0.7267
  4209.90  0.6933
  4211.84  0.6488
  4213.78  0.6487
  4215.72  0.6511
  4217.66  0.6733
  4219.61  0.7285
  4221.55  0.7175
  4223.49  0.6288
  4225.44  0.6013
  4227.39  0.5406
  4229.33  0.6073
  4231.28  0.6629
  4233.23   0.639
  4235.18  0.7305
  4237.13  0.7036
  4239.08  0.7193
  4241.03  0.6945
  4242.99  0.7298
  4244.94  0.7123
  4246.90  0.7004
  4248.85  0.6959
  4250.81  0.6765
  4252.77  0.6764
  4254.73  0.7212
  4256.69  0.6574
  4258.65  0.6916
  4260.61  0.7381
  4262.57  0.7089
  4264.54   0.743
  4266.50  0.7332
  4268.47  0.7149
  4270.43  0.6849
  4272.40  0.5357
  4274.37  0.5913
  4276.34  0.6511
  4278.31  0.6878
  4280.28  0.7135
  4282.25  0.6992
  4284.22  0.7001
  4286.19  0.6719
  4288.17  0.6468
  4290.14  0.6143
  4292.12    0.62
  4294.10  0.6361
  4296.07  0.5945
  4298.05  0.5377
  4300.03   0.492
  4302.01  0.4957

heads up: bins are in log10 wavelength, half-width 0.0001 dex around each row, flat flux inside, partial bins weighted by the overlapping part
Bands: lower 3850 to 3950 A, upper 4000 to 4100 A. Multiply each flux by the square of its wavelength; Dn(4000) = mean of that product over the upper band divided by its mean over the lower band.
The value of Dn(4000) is 1.8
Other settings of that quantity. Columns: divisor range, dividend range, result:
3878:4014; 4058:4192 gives 1.52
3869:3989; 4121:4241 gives 1.79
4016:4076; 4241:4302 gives 1.15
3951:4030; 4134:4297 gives 1.33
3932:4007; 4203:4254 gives 1.67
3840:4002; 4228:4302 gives 1.92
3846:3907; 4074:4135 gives 1.90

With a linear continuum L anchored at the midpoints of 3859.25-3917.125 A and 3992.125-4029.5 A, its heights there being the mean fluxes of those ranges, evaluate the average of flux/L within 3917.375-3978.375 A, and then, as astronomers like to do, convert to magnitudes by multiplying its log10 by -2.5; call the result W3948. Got 0.38 mag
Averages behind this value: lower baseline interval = 0.402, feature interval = 0.366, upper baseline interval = 0.648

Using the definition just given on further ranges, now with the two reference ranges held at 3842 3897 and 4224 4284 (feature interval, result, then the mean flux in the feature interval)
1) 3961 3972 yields 0.46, 0.285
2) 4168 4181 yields 0.00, 0.61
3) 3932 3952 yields 0.19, 0.35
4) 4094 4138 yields -0.10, 0.619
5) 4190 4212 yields -0.03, 0.652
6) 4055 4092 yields -0.21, 0.638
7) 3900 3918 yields -0.19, 0.465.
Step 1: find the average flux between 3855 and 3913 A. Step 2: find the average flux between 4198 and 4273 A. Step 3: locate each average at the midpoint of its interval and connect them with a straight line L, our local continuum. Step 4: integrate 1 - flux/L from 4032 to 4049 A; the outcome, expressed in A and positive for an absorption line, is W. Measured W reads -4.17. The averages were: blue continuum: 0.39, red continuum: 0.676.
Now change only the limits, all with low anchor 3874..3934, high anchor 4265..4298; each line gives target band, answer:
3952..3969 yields 2.0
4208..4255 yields -4.2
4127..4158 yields -2.4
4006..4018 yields -4.8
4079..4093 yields -4.1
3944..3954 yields -0.7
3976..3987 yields -2.2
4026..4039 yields -4.8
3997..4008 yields -4.1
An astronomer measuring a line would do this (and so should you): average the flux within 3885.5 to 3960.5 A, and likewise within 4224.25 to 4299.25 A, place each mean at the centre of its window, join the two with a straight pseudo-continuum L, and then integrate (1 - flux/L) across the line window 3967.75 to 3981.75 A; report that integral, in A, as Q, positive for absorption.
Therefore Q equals 1.7 A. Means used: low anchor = 0.405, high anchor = 0.667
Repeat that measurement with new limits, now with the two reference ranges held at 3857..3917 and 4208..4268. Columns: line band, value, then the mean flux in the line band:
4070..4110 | -4.3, 0.624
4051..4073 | -3.6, 0.628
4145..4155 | 0.2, 0.598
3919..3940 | 5.6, 0.317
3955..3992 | 2.3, 0.441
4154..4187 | 0.2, 0.625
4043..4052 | -1.4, 0.612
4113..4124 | -1.3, 0.657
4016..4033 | -4.8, 0.654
